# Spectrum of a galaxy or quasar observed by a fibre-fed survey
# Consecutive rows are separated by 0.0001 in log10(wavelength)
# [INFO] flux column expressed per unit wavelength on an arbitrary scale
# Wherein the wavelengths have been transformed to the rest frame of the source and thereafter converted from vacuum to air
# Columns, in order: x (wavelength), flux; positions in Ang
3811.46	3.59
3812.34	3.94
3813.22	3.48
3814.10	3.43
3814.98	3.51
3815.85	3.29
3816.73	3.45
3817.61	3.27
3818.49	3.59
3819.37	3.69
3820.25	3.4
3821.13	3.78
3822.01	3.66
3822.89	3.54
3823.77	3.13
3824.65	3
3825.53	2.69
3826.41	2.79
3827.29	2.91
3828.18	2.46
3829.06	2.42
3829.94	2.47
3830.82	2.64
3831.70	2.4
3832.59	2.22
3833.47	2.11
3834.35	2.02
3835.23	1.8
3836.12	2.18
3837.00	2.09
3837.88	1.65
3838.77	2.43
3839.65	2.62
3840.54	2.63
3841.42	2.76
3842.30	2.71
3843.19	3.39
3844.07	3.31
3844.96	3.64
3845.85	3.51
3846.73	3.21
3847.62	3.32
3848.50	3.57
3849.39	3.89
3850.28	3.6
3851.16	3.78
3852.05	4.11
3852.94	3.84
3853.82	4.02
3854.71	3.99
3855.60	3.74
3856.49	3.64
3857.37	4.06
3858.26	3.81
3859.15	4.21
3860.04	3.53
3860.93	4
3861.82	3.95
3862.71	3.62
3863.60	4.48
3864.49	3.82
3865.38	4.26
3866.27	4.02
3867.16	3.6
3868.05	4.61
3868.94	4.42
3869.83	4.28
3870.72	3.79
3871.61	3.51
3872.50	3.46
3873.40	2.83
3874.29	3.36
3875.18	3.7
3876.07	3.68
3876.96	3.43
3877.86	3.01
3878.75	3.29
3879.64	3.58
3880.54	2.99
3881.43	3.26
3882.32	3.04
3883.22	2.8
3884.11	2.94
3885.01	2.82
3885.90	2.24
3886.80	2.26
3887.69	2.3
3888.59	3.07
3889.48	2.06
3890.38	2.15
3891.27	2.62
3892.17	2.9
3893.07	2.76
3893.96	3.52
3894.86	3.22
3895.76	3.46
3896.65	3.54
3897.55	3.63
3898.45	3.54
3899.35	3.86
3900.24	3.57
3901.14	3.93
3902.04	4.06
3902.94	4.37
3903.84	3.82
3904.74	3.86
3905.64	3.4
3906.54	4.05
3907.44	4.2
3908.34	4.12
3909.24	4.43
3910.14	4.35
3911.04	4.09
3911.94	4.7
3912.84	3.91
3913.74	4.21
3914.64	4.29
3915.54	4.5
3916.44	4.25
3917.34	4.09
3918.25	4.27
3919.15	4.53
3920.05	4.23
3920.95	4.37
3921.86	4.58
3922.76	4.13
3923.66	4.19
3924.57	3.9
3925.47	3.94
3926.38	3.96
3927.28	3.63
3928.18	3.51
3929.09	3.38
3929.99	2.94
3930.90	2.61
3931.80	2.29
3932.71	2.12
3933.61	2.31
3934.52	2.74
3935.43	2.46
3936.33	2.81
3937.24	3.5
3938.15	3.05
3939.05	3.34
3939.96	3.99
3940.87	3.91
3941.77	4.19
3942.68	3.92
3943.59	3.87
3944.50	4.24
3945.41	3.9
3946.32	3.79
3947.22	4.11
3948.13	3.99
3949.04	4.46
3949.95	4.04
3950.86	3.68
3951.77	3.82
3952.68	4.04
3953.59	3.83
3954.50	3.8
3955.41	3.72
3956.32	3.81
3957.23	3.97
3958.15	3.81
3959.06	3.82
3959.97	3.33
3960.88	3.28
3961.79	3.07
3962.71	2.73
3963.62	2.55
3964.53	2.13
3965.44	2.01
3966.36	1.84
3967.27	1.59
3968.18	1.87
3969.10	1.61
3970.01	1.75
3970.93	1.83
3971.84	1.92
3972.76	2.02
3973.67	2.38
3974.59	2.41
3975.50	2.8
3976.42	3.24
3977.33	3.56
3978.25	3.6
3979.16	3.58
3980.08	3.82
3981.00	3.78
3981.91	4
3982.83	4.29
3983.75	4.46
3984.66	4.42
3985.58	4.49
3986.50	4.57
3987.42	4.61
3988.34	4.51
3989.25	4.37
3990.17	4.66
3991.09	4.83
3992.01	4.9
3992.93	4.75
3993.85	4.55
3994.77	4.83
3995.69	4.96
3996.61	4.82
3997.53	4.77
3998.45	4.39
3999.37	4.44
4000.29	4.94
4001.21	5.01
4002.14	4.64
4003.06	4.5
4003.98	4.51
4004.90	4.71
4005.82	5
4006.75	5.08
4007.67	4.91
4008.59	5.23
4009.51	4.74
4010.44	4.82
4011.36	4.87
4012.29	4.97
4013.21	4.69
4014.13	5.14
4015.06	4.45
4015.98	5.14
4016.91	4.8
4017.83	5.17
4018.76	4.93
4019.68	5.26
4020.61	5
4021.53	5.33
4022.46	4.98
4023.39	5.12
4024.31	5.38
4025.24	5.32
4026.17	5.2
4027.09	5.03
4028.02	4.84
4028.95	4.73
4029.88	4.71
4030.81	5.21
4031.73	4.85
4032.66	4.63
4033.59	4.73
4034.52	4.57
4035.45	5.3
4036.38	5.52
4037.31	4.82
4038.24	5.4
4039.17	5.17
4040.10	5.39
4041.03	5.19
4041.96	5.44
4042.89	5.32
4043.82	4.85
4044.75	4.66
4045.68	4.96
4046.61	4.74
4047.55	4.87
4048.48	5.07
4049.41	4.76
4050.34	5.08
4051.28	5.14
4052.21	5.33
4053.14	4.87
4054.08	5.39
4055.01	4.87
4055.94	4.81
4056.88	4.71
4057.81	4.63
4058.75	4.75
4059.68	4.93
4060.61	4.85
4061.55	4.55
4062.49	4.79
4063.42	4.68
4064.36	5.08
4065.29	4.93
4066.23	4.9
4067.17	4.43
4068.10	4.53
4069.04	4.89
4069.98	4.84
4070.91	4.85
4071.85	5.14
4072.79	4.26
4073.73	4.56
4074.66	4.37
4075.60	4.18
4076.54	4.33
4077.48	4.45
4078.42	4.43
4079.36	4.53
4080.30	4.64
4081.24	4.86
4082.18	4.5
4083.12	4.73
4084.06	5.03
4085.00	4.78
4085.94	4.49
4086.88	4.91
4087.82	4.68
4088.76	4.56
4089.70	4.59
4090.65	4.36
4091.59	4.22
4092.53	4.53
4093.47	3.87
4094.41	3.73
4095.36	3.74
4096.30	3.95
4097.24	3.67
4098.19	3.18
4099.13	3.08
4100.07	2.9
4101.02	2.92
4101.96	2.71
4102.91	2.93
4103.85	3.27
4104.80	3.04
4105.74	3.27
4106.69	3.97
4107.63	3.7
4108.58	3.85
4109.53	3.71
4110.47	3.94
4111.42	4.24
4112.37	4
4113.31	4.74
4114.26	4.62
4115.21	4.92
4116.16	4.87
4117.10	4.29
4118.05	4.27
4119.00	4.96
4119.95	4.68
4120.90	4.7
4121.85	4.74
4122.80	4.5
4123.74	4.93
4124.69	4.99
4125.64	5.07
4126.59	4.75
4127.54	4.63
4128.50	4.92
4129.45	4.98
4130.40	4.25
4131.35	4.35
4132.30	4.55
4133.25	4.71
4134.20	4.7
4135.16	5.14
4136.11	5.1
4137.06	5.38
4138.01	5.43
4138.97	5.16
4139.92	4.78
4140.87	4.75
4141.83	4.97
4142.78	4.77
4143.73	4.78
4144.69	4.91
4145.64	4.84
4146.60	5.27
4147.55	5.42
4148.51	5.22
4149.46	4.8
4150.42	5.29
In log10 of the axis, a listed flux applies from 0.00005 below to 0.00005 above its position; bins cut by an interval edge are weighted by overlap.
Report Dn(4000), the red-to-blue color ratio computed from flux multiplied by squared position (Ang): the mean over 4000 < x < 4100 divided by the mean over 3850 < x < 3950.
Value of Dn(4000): 1.41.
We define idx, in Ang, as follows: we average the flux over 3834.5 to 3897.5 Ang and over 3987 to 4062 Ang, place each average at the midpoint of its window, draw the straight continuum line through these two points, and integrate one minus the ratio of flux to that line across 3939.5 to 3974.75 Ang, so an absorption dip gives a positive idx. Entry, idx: 8.3 Ang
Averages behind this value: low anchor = 3.31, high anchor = 4.91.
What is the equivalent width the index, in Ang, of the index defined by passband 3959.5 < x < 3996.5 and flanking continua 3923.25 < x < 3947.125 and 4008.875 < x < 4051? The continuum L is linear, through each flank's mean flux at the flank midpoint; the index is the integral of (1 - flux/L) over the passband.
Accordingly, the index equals 6.7 Ang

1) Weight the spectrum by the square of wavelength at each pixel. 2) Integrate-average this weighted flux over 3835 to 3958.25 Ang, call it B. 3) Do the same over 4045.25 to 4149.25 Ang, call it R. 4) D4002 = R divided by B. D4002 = 1.4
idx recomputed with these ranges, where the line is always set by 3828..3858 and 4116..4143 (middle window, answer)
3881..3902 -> 1.8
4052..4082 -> -2.1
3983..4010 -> -5.0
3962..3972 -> 4.7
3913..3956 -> -1.8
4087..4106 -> 3.8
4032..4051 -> -3.4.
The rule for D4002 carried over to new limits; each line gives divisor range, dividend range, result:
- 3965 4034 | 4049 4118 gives 1.06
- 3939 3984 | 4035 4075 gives 1.56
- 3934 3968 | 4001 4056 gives 1.52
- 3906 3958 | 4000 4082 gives 1.36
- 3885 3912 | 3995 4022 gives 1.49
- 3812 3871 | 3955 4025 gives 1.31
